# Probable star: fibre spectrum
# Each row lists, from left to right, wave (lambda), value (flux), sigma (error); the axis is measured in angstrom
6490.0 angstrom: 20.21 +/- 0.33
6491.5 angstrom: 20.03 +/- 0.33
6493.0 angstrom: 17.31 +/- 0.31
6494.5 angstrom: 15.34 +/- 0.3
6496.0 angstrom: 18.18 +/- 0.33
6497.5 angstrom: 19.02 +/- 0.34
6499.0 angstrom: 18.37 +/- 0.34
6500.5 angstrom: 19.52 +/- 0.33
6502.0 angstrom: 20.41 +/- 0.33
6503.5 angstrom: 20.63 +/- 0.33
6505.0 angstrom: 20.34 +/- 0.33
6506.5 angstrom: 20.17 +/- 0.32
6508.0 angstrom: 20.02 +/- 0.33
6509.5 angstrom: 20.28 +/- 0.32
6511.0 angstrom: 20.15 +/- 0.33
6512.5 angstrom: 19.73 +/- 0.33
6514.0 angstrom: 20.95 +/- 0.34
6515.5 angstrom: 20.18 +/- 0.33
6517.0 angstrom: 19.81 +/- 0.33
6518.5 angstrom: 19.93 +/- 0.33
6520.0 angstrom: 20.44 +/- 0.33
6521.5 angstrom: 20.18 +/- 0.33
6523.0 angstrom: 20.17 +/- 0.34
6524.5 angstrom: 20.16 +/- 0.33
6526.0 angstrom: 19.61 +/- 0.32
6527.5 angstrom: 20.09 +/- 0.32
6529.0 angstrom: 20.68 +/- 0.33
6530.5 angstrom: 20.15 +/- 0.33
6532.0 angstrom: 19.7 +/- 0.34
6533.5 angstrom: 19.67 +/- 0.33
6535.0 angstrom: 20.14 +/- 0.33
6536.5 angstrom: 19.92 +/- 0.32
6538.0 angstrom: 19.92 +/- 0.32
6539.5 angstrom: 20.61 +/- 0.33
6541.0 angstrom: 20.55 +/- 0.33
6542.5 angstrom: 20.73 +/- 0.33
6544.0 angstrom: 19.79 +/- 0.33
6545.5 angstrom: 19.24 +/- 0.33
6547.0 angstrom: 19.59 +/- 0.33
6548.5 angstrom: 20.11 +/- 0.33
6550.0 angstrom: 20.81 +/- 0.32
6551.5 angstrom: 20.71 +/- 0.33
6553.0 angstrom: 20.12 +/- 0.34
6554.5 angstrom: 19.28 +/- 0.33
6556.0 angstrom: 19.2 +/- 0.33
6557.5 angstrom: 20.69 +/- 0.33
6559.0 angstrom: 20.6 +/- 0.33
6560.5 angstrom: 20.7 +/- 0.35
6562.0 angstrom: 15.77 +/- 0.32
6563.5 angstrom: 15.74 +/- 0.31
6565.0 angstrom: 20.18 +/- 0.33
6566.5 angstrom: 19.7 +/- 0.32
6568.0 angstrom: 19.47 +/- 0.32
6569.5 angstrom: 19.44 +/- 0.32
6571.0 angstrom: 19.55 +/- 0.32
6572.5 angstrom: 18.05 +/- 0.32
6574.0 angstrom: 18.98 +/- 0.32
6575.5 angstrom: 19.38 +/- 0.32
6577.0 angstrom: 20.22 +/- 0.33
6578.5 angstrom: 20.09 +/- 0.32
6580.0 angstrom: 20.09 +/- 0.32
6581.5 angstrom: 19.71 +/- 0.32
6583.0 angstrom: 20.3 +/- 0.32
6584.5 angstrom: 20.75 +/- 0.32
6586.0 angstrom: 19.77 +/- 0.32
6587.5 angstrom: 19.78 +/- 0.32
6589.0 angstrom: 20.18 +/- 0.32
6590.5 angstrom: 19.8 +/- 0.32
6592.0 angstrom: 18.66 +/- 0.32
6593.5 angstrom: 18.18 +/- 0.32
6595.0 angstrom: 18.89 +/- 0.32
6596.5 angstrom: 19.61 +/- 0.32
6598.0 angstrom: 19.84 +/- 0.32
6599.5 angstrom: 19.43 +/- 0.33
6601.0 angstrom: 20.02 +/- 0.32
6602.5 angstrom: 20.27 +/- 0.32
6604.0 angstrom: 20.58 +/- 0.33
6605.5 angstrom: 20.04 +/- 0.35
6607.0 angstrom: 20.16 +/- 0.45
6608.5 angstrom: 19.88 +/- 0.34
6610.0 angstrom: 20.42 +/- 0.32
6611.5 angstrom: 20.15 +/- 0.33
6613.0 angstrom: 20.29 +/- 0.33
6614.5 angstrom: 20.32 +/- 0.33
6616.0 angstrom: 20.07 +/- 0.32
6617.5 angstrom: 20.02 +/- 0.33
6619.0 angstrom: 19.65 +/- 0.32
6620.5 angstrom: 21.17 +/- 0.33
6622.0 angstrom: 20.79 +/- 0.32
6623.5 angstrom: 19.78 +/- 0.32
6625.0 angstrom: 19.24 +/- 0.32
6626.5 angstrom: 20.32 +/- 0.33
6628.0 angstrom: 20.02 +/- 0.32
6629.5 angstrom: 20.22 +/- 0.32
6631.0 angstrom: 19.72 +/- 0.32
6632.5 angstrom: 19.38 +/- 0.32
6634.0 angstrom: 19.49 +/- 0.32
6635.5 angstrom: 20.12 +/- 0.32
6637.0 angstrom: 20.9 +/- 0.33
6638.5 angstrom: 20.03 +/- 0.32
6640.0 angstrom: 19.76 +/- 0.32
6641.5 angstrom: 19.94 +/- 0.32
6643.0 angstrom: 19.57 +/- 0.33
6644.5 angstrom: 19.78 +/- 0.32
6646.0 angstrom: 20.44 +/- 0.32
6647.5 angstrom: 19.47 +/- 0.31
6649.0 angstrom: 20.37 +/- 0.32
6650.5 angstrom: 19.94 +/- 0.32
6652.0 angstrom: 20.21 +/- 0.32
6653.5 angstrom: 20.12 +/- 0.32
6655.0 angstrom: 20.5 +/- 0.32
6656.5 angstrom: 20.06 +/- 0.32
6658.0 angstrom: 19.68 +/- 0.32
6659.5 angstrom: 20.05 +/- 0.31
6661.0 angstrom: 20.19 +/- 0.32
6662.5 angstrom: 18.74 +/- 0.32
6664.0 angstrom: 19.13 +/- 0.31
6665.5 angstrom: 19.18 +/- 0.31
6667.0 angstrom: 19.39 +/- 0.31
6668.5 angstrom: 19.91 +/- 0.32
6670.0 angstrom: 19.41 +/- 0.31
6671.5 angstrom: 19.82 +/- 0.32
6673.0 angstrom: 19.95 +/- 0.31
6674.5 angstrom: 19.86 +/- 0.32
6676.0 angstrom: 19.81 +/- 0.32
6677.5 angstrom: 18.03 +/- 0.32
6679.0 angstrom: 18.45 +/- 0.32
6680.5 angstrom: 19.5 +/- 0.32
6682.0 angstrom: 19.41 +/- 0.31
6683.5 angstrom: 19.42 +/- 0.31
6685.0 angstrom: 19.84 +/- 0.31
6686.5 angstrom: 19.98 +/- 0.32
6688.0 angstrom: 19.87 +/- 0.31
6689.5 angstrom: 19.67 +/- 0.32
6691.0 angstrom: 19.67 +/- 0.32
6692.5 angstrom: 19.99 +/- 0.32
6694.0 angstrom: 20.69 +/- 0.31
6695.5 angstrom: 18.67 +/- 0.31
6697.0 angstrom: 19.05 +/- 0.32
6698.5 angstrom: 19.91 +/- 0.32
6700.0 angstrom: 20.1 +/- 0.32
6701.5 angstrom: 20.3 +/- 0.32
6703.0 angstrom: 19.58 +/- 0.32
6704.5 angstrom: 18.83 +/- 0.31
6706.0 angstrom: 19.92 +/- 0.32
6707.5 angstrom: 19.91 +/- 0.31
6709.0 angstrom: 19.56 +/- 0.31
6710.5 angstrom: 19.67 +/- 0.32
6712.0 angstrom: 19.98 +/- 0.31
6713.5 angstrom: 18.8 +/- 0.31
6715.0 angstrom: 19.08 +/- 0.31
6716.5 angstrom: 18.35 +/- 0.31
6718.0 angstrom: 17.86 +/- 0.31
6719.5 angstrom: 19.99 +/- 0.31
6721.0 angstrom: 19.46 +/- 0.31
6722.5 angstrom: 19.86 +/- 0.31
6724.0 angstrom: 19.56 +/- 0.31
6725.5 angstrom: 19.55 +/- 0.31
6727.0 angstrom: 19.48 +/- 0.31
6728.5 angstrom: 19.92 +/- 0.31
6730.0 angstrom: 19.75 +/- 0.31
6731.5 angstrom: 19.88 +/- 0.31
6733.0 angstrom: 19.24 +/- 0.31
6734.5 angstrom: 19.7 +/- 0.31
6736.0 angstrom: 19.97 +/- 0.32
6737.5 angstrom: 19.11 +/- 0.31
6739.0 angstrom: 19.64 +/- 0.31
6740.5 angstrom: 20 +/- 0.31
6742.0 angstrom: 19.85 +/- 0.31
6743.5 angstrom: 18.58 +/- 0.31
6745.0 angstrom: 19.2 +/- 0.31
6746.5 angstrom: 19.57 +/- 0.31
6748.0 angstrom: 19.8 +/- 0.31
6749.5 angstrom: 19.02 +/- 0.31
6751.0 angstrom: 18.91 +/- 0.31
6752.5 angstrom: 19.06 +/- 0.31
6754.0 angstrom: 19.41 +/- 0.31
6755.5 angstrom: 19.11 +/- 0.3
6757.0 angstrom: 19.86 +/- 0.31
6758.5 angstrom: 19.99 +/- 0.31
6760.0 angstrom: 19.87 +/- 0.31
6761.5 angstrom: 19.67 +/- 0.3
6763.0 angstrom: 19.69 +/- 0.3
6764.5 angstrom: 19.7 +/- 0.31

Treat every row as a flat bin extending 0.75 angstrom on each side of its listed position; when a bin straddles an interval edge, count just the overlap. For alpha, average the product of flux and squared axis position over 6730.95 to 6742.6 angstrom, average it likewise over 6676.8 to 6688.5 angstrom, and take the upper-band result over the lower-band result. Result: 1.0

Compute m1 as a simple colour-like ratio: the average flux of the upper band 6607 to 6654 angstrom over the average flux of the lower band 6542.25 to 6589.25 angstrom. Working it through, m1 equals 1.02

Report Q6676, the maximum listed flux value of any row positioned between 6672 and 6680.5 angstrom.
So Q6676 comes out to 19.95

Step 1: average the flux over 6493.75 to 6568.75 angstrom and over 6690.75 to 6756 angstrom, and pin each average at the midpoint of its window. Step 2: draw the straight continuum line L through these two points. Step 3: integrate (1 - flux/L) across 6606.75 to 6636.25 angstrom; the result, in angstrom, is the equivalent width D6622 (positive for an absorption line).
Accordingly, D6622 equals -0.65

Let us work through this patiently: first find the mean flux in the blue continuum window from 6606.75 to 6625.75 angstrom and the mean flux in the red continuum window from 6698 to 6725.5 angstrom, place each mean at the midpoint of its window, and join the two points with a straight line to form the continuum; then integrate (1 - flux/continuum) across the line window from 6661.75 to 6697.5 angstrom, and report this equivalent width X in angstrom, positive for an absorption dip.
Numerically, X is 0.4 angstrom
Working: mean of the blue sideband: 20.1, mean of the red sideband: 19.5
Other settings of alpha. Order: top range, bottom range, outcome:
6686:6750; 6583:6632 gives 1.01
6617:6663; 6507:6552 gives 1.03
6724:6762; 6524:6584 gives 1.05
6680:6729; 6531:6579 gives 1.04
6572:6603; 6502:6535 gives 0.99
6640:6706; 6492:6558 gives 1.04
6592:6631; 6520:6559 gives 1.01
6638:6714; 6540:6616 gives 1.03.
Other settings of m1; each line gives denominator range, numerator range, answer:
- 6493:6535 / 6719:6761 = 0.99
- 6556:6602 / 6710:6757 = 1.00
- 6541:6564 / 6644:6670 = 1.01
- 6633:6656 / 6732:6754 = 0.97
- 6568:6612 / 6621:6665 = 1.01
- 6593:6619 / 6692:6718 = 0.98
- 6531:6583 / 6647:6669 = 1.01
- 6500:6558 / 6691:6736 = 0.97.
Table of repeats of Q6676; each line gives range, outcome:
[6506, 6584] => 20.95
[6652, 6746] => 20.69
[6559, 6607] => 20.75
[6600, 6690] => 21.17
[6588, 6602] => 20.18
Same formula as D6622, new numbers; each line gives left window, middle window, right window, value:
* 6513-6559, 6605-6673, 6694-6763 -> -0.59 angstrom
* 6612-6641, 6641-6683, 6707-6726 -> 0.24 angstrom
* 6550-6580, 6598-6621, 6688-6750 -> -0.82 angstrom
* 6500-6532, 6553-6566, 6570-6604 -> 0.49 angstrom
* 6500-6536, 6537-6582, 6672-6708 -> 0.83 angstrom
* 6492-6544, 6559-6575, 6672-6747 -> 0.71 angstrom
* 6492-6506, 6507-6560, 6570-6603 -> -2.70 angstrom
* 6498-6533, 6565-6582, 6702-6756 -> 0.30 angstrom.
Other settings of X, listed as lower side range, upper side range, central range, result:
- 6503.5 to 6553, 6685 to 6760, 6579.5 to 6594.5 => 0.2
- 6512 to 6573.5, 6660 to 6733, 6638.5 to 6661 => -0.5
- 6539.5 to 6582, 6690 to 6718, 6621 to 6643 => -0.5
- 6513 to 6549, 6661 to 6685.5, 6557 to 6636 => 0.2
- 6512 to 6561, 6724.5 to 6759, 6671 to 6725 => 0.3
